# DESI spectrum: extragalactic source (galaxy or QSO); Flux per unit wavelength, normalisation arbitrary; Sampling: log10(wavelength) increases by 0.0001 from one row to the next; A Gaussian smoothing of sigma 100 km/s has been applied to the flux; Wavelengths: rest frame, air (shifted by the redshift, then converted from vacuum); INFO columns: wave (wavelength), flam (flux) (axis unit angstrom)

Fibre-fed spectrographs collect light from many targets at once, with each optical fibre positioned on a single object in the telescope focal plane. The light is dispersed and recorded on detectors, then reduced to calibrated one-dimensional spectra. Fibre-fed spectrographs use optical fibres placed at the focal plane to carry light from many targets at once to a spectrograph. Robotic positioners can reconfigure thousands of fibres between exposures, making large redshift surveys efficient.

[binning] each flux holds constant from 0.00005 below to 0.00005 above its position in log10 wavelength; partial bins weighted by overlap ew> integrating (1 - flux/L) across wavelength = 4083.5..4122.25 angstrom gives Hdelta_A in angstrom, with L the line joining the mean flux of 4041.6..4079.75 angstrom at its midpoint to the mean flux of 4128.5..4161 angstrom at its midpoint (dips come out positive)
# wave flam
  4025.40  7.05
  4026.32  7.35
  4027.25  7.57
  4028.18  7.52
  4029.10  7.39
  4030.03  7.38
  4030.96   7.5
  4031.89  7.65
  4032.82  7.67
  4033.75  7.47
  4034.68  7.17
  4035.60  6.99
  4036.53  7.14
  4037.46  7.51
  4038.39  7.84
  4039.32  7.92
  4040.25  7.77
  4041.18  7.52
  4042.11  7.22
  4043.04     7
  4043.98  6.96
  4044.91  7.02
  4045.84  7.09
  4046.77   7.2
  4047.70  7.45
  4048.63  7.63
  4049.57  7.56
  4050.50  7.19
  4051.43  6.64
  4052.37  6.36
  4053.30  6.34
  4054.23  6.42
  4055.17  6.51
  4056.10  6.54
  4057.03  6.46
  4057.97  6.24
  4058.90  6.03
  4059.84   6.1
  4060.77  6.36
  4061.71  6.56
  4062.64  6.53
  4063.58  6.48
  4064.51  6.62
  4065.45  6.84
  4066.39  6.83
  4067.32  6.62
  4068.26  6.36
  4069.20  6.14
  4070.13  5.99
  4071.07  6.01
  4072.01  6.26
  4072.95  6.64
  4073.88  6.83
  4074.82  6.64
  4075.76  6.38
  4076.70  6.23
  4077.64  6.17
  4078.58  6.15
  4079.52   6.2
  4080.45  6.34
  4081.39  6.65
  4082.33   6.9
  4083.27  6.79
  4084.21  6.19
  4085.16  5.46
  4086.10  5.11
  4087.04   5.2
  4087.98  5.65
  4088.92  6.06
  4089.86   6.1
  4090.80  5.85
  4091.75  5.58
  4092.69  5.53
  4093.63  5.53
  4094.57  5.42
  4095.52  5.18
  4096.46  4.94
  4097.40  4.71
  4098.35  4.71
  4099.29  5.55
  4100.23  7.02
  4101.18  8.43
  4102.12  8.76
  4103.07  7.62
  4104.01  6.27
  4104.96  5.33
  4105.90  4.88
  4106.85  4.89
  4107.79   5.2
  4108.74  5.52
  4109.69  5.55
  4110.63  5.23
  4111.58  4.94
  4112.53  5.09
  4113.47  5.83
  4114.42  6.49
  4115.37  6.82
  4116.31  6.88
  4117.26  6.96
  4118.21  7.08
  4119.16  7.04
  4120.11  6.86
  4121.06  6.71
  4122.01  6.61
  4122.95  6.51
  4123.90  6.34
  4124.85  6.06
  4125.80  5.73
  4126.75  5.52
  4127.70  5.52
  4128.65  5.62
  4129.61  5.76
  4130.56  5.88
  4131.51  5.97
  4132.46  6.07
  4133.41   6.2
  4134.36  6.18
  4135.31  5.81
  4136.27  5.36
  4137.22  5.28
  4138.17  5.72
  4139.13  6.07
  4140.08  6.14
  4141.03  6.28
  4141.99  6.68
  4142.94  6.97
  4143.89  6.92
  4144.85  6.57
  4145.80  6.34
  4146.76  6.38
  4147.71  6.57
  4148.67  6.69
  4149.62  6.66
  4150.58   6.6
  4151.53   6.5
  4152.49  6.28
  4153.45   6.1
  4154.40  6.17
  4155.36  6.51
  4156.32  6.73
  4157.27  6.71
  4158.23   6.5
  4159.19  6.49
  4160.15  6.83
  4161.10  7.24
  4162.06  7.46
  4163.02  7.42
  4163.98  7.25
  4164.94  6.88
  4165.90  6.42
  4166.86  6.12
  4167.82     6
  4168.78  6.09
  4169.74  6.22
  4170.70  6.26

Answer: 2.9 angstrom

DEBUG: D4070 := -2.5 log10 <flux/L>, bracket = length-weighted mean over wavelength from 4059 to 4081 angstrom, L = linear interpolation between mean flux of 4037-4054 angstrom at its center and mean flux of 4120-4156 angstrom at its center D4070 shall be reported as 0.09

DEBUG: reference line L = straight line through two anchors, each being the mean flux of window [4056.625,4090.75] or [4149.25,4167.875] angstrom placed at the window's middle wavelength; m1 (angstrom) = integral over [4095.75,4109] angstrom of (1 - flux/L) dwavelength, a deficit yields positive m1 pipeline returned 0.88 angstrom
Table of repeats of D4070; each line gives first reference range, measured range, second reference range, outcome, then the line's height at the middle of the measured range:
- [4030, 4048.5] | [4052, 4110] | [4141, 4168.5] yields 0.159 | 7.11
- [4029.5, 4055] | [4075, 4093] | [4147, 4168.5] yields 0.163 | 7.02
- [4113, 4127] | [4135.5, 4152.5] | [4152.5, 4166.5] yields 0.055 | 6.65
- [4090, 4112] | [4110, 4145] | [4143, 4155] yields 0.004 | 6.17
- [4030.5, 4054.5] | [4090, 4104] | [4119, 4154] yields 0.099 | 6.65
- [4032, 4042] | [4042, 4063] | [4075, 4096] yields 0.041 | 7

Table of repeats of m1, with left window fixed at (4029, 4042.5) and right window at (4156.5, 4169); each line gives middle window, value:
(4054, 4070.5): 2.0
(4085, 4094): 2.0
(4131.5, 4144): 1.4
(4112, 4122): 0.6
